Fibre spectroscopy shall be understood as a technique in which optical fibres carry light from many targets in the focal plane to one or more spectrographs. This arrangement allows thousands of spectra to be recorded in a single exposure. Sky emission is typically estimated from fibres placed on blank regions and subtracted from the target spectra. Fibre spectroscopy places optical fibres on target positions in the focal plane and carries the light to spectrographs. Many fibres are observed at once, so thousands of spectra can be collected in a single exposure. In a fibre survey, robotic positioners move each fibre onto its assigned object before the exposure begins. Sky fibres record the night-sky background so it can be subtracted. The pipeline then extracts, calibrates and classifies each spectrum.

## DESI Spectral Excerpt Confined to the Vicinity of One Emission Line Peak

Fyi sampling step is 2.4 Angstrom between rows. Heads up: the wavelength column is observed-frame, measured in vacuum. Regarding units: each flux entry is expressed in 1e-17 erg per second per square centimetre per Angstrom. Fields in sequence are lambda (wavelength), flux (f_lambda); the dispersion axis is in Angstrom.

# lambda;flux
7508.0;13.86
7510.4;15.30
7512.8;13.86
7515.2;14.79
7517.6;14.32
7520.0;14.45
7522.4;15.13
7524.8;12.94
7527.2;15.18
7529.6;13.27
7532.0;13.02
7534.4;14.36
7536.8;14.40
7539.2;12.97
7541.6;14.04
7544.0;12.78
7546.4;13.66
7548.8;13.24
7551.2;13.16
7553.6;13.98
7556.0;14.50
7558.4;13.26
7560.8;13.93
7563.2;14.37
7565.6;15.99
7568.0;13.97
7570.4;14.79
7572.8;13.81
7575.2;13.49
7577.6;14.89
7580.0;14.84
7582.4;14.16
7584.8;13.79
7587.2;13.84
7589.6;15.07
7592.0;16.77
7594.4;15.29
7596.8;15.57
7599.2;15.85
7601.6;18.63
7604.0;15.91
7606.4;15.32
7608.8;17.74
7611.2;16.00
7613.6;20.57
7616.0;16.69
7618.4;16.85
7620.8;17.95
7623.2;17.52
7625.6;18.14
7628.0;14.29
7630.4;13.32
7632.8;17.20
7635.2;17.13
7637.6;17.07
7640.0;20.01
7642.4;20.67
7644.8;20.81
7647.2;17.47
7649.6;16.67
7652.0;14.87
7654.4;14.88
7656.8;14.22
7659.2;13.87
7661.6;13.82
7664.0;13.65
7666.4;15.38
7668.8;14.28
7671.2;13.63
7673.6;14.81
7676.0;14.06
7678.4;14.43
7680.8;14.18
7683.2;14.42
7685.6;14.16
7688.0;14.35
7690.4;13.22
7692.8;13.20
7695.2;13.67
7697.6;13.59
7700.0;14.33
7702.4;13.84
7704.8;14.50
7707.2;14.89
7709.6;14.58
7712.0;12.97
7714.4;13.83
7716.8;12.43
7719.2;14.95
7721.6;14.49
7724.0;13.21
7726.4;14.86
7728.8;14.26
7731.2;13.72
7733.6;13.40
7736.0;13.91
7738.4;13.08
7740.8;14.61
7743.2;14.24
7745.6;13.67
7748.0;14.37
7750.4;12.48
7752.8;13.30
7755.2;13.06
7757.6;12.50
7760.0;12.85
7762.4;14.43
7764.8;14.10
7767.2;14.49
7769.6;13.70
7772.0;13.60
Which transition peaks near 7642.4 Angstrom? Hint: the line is [N II] 6583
